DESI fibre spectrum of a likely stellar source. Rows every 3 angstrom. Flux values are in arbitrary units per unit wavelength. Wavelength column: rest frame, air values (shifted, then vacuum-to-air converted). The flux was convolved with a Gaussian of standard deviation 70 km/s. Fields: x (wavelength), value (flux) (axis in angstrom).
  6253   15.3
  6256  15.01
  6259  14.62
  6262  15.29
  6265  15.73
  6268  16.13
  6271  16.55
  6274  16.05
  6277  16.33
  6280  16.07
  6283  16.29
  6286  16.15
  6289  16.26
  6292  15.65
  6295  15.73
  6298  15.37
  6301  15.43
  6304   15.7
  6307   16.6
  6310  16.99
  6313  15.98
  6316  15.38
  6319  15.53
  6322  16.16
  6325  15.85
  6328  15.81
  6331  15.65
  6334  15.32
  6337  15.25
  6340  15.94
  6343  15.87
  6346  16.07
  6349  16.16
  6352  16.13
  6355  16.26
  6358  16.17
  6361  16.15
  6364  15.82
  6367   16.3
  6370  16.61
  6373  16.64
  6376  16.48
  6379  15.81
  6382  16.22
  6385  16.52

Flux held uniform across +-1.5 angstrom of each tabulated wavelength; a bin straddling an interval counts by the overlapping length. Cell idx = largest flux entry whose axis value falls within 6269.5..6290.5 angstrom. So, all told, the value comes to 16.55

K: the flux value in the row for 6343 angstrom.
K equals 15.87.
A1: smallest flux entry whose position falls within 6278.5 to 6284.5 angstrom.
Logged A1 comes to 16.07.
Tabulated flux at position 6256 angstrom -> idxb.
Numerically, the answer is 15.01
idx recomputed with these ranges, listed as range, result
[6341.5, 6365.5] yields 16.26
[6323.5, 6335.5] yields 15.85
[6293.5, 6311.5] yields 16.99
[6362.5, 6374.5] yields 16.64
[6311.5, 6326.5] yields 16.16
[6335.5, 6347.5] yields 16.07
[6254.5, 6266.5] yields 15.73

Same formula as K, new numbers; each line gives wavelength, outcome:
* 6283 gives 16.29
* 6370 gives 16.61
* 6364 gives 15.82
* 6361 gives 16.15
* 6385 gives 16.52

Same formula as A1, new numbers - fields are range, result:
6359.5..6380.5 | 15.81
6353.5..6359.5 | 16.17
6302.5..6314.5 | 15.7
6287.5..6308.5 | 15.37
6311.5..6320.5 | 15.38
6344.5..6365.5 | 15.82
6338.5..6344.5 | 15.87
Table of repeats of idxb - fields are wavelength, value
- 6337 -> 15.25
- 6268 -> 16.13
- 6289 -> 16.26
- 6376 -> 16.48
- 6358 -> 16.17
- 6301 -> 15.43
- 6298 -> 15.37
